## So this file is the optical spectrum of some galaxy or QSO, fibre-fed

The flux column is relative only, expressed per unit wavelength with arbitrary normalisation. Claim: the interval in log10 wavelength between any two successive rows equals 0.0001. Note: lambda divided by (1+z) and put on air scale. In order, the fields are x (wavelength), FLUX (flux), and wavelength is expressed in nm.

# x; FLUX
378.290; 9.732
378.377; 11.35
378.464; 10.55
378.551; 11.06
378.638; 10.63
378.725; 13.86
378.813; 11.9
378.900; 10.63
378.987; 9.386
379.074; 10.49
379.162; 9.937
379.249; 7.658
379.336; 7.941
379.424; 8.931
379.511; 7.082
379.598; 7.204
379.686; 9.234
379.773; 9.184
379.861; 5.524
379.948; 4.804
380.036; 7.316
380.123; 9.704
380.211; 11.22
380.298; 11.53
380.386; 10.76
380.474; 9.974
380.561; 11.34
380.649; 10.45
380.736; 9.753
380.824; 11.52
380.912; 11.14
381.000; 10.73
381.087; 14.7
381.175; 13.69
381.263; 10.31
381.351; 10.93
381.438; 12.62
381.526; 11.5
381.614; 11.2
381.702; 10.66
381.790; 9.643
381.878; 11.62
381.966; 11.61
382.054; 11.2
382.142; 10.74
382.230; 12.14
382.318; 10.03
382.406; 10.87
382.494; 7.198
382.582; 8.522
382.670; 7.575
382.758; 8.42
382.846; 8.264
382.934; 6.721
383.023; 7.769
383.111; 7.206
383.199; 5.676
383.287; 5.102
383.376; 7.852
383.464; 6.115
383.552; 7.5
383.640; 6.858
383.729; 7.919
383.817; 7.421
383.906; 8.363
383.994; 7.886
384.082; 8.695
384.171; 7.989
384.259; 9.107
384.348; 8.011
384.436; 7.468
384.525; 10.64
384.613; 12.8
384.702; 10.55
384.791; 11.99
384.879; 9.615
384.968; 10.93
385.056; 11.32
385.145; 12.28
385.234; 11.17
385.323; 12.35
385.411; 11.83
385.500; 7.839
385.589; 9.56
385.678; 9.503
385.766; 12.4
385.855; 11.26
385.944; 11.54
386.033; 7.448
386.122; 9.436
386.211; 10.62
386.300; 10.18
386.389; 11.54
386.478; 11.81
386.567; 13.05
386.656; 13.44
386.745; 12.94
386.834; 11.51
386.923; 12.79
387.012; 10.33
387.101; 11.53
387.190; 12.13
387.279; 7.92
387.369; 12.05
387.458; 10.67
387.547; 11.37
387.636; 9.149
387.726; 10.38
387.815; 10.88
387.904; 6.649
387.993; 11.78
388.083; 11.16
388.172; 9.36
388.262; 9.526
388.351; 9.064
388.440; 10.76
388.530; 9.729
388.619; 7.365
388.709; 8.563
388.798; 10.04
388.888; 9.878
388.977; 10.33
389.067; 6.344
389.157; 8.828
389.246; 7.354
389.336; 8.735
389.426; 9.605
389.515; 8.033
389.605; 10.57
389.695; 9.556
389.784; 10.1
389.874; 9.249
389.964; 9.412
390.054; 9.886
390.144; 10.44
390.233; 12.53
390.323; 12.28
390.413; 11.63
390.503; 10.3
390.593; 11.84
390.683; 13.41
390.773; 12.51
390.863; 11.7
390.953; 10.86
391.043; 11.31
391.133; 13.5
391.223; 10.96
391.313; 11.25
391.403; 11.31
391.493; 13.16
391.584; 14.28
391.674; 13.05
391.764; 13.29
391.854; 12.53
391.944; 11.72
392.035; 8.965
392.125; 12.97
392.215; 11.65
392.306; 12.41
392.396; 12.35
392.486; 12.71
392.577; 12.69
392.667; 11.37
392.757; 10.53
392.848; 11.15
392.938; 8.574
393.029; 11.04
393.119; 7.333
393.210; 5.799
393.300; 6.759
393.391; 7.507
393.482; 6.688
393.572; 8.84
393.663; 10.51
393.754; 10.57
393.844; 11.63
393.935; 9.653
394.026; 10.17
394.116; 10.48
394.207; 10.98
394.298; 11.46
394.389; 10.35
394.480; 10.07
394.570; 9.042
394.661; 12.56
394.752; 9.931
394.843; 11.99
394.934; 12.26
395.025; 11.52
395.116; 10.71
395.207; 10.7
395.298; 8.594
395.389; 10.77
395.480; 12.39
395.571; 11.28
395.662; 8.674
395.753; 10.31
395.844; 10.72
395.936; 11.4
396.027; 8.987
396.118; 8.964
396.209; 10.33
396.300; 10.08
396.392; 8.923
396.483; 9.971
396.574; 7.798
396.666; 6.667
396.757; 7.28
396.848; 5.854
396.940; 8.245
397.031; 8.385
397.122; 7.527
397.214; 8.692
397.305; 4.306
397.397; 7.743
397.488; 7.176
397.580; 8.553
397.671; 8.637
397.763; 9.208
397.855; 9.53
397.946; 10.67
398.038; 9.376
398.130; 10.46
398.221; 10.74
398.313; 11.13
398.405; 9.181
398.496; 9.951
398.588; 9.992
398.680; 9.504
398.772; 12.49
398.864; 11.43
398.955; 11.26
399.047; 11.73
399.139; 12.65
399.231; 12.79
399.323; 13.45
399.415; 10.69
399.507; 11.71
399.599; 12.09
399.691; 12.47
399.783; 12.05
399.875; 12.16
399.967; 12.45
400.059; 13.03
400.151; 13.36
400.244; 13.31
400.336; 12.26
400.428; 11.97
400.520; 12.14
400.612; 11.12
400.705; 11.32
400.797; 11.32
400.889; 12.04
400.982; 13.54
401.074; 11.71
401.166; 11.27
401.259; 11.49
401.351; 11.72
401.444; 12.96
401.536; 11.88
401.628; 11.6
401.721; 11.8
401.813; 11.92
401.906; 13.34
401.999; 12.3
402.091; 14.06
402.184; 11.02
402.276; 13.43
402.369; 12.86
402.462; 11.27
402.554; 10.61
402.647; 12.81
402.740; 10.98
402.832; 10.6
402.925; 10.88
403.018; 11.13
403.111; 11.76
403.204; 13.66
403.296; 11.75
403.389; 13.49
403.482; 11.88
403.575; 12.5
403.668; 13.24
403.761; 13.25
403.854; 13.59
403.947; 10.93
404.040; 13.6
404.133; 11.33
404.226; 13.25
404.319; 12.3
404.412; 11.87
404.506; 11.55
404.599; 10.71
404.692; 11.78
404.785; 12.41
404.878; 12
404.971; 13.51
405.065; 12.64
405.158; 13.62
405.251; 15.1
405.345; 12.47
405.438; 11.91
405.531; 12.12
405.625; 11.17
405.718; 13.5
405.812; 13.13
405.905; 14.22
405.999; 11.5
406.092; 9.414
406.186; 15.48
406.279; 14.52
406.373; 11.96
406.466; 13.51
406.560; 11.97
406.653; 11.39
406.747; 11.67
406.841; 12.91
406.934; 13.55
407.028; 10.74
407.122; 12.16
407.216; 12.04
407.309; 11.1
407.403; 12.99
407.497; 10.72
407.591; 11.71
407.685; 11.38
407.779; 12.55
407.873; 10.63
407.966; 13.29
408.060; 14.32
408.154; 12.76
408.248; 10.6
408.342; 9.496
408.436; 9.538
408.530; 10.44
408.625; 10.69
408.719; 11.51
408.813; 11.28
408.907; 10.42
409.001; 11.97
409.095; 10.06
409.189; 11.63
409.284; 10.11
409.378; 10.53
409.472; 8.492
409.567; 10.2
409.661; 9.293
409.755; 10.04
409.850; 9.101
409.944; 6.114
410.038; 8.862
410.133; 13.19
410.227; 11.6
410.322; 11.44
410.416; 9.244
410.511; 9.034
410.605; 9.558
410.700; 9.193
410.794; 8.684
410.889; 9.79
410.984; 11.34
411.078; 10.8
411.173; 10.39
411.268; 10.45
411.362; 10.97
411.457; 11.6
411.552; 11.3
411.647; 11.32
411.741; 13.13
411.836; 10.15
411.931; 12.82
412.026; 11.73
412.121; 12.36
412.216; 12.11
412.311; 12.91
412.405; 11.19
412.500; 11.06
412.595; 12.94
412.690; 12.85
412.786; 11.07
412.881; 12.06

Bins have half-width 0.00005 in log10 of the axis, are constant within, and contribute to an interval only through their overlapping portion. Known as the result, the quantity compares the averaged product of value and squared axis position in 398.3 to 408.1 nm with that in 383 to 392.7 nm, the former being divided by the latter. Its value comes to 1.27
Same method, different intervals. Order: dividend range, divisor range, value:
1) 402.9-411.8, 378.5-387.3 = 1.32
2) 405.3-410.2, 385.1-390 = 1.24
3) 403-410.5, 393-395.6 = 1.24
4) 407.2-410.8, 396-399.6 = 1.18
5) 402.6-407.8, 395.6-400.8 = 1.24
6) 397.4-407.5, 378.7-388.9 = 1.32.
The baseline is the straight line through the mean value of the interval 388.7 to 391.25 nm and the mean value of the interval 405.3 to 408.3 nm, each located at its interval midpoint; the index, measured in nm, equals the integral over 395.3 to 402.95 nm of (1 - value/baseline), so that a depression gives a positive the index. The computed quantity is 0.44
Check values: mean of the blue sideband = 10.4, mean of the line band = 10.8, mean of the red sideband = 12.3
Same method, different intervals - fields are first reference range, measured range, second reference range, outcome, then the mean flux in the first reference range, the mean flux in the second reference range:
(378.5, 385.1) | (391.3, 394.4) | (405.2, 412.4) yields -0.14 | 9.54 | 11.4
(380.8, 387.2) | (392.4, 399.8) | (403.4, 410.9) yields 0.60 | 10.1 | 11.6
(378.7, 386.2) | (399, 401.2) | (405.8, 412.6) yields -0.31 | 9.65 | 11.2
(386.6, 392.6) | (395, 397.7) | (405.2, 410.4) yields 0.50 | 10.8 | 11.5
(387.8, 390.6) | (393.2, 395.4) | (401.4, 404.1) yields 0.13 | 9.7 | 12.2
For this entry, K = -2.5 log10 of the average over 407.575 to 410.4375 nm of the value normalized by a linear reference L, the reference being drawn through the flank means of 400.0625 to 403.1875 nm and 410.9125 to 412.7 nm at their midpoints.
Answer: 0.10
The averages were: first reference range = 12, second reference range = 11.6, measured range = 10.7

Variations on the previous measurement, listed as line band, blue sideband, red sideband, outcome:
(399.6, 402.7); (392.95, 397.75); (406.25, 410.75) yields -0.20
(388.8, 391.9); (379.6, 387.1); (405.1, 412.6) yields -0.06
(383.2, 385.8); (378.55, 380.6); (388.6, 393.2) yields 0.09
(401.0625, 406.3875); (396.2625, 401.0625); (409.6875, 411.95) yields -0.19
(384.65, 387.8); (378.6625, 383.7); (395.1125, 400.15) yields -0.14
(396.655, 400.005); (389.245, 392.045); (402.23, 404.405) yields 0.18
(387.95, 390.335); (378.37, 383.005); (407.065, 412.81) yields 0.08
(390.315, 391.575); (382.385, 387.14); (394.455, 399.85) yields -0.21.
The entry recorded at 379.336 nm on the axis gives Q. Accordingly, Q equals 7.941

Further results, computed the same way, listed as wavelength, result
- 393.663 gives 10.51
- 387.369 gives 12.05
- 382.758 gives 8.42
